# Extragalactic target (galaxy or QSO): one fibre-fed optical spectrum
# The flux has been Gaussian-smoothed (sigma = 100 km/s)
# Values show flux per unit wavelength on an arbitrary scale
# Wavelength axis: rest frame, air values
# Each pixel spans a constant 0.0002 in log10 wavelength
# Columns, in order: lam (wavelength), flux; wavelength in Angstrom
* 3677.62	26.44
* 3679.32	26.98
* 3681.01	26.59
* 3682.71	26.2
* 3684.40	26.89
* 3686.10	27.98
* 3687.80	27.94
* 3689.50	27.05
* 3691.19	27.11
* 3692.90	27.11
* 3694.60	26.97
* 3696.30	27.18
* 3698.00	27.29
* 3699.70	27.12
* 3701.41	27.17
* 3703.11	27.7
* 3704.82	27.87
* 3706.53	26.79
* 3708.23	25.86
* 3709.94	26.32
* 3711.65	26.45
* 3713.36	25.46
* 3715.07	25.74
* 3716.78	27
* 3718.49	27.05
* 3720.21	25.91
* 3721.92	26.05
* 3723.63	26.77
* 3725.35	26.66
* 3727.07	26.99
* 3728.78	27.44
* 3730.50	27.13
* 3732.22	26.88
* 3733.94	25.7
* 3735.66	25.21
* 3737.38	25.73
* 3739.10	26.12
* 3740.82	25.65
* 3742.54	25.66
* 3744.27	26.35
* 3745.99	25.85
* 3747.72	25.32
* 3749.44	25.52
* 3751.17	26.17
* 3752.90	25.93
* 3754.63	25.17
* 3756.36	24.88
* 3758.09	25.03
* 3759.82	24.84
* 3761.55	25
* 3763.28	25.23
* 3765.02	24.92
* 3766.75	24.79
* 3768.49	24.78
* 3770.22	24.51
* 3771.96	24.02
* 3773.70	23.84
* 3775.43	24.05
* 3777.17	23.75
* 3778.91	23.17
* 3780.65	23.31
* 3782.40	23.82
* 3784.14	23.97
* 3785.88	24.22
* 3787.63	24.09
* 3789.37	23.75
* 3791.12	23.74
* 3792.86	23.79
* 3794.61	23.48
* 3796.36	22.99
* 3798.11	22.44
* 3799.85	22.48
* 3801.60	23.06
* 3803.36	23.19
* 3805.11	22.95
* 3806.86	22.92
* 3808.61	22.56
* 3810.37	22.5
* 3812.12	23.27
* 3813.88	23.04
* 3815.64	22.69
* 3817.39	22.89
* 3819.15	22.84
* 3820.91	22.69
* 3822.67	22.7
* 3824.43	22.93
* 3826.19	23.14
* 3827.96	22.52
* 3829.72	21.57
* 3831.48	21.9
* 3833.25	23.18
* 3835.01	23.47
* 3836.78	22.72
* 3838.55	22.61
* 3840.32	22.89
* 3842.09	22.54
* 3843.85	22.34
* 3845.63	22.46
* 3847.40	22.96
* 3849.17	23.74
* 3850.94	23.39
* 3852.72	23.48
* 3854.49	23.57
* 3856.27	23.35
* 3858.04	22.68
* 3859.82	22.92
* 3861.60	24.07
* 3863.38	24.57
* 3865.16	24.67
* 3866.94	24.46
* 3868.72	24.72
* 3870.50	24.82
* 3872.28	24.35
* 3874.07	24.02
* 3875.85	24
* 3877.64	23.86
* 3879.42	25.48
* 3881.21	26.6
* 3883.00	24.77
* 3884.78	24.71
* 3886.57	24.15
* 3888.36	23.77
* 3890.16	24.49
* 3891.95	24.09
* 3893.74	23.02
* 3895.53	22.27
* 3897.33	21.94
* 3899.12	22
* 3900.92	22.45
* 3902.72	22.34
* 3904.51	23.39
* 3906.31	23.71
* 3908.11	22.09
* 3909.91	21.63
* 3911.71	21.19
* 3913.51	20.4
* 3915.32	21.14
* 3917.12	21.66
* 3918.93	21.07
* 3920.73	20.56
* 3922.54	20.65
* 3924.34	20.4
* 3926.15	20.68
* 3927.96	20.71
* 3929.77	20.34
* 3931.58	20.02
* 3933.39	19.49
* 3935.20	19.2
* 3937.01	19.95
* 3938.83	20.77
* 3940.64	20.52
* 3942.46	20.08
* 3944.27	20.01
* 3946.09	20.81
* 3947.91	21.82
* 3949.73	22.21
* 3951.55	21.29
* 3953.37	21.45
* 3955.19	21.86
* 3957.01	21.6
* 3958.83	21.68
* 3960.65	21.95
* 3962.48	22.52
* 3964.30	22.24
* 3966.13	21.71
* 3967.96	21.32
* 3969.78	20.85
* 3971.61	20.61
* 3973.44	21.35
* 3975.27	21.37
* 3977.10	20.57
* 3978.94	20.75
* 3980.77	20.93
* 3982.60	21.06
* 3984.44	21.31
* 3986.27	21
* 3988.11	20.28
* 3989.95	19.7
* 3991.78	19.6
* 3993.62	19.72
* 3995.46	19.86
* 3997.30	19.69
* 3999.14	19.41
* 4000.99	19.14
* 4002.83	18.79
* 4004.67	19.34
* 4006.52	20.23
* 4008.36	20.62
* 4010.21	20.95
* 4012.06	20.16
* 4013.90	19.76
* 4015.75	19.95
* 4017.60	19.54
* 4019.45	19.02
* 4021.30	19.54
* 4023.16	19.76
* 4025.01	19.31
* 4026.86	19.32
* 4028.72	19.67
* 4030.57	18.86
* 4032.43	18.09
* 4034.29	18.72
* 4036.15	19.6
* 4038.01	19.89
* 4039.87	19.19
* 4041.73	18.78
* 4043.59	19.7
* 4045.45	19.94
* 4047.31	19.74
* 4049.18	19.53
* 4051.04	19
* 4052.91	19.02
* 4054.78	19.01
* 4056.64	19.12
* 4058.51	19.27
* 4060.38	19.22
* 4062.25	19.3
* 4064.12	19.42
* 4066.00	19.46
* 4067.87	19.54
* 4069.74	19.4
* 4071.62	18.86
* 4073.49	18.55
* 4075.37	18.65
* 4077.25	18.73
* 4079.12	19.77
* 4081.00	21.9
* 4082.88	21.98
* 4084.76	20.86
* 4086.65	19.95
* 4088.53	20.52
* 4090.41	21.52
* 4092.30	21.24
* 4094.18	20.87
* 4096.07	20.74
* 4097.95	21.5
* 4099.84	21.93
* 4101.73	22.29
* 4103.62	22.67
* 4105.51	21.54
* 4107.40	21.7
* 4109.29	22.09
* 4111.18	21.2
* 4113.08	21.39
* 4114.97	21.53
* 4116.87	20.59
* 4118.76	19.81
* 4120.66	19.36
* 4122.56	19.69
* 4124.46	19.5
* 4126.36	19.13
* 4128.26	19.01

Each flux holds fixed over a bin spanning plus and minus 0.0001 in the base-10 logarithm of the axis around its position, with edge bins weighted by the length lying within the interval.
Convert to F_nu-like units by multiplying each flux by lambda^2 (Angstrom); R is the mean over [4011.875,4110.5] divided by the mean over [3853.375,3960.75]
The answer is 1.0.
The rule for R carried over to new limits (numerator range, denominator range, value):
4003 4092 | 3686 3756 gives 0.88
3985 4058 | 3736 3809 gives 0.91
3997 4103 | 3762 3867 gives 0.96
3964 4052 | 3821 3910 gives 0.92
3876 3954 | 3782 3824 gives 1.00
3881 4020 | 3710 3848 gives 0.95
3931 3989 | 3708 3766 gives 0.91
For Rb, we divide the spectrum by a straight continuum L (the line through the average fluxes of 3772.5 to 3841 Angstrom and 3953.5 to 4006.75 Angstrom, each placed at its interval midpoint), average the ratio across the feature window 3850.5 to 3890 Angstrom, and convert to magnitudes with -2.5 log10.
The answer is -0.093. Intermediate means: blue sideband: 23.1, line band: 24.2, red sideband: 20.7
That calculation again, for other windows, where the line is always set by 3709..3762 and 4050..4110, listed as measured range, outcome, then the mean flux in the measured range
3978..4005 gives 0.09 mag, 20.1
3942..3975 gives 0.04 mag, 21.4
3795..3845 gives 0.08 mag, 22.8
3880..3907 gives -0.01 mag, 23.6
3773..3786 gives 0.07 mag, 23.7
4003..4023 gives 0.08 mag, 19.9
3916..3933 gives 0.11 mag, 20.6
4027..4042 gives 0.10 mag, 19.1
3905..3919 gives 0.07 mag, 21.7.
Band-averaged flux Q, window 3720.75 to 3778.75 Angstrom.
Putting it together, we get 25.5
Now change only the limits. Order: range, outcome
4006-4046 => 19.6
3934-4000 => 20.9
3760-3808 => 23.8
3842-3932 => 22.9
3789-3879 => 23.2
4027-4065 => 19.3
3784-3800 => 23.5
